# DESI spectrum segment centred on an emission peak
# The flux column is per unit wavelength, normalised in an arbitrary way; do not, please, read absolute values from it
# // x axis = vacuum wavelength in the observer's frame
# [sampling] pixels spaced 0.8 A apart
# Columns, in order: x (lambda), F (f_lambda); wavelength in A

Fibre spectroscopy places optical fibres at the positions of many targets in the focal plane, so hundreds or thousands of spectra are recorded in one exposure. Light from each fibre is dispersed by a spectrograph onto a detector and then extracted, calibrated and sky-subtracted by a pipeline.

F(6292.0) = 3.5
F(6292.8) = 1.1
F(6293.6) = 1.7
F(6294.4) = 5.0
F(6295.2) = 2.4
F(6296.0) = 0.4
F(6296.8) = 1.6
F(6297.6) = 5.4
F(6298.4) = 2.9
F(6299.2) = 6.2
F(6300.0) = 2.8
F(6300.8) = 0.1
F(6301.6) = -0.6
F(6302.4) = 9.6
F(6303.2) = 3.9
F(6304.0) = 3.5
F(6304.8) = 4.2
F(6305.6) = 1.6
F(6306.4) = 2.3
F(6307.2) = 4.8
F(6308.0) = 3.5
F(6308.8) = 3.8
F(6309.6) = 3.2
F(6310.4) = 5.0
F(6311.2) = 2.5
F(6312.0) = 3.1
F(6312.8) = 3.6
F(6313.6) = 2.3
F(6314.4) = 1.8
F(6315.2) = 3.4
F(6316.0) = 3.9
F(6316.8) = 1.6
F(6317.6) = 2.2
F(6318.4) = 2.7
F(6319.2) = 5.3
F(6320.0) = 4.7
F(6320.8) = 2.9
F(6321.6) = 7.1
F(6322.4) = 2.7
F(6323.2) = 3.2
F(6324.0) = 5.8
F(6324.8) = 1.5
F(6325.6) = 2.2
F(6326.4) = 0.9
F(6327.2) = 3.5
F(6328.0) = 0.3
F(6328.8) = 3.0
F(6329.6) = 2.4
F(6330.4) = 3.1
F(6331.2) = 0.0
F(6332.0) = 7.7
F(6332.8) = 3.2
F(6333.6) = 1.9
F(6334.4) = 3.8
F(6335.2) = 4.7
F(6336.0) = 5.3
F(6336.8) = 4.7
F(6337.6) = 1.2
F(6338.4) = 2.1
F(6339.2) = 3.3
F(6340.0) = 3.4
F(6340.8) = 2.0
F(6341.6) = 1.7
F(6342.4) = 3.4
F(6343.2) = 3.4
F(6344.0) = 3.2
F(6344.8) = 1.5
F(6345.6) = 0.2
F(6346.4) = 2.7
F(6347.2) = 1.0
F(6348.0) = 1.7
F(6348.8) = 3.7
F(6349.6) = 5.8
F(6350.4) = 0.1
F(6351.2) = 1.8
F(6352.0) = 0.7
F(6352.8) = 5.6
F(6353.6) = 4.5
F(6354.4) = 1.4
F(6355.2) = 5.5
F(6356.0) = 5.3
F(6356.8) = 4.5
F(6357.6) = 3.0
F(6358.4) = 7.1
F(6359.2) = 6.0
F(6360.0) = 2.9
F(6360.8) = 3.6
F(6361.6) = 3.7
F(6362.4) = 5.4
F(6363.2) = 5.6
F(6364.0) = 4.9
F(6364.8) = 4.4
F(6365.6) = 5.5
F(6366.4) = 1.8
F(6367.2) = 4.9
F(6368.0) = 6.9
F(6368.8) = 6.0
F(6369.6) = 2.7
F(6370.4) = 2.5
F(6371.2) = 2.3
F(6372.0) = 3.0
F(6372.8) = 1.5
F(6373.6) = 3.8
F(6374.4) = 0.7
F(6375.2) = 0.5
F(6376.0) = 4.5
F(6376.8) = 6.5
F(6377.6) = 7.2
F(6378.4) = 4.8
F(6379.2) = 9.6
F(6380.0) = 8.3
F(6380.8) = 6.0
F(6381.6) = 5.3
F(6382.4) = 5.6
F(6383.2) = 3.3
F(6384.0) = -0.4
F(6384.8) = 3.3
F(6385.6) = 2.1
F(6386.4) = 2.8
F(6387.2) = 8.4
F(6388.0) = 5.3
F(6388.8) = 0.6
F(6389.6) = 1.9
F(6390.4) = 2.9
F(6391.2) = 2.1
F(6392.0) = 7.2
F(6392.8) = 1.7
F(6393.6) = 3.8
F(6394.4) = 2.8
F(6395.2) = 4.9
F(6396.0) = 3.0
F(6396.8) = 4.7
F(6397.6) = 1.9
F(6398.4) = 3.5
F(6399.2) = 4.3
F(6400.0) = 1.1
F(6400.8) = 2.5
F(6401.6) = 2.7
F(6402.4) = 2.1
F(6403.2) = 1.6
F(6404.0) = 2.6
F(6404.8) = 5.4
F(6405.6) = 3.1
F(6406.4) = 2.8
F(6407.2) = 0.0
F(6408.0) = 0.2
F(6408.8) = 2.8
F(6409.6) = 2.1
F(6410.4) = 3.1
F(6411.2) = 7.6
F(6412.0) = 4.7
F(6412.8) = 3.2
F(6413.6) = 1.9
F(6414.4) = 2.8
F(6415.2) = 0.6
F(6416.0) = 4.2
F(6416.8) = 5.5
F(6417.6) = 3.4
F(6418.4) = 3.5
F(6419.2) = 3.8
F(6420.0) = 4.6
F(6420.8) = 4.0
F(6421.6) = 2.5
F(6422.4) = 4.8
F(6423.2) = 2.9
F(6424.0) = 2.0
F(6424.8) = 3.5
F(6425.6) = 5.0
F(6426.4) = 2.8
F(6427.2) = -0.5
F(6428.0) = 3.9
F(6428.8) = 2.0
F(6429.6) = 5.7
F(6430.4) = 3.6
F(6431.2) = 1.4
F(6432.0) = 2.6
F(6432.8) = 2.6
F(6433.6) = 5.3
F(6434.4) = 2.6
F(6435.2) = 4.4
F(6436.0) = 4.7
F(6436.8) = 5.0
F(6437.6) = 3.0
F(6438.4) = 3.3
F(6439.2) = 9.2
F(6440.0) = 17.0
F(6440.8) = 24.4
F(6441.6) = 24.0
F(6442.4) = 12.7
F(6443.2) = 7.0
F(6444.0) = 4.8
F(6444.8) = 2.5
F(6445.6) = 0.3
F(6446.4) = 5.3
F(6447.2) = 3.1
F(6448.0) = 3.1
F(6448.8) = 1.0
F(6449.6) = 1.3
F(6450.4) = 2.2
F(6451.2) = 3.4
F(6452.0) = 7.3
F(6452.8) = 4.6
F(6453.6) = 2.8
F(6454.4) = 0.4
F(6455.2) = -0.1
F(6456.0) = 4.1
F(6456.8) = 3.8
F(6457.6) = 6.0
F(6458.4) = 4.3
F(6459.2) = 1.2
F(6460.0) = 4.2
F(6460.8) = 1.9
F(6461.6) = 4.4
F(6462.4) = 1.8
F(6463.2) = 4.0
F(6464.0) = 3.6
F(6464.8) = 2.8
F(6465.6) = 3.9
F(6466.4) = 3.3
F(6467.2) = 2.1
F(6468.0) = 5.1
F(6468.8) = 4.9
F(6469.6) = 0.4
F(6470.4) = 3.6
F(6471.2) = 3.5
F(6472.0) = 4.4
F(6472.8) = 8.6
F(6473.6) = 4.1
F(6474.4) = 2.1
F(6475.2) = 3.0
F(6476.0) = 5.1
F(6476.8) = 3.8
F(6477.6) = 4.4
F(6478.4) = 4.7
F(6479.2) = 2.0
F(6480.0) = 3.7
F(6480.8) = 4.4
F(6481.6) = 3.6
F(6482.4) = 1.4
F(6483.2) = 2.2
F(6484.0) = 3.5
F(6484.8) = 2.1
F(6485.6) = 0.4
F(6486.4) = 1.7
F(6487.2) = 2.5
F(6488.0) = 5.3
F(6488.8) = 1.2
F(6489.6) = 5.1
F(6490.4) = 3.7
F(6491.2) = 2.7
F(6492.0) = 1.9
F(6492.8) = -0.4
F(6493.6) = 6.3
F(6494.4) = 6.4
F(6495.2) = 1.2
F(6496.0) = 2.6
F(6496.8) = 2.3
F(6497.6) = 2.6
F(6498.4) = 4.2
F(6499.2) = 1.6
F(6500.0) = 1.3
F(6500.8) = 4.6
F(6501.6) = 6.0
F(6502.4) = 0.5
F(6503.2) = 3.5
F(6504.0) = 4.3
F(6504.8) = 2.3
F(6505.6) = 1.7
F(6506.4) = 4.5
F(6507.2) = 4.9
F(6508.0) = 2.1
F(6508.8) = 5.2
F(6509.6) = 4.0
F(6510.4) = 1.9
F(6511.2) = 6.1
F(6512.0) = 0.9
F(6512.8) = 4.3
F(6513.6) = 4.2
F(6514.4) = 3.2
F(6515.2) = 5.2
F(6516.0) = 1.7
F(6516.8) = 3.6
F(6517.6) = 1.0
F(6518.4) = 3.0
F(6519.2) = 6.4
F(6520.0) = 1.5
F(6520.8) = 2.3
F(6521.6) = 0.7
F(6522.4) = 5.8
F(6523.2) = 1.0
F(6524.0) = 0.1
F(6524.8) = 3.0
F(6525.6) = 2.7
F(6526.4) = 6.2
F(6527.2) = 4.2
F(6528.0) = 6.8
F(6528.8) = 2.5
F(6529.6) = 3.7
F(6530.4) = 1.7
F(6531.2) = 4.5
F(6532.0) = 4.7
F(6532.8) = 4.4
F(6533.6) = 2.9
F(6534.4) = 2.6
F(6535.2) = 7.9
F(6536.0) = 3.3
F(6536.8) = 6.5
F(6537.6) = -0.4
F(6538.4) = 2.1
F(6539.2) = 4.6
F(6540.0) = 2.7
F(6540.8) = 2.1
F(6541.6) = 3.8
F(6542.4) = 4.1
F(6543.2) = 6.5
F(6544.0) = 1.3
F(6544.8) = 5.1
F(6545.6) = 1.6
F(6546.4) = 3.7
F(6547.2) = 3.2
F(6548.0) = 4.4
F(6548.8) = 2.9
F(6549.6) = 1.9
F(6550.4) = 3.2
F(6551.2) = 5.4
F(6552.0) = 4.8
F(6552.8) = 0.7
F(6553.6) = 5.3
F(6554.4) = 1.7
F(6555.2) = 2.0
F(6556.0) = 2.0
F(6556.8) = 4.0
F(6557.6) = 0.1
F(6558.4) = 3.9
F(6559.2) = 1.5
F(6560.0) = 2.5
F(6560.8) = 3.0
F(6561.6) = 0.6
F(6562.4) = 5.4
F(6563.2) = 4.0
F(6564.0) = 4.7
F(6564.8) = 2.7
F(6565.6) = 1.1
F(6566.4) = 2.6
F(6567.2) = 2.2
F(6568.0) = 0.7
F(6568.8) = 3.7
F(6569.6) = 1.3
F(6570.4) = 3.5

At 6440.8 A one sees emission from [O III]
